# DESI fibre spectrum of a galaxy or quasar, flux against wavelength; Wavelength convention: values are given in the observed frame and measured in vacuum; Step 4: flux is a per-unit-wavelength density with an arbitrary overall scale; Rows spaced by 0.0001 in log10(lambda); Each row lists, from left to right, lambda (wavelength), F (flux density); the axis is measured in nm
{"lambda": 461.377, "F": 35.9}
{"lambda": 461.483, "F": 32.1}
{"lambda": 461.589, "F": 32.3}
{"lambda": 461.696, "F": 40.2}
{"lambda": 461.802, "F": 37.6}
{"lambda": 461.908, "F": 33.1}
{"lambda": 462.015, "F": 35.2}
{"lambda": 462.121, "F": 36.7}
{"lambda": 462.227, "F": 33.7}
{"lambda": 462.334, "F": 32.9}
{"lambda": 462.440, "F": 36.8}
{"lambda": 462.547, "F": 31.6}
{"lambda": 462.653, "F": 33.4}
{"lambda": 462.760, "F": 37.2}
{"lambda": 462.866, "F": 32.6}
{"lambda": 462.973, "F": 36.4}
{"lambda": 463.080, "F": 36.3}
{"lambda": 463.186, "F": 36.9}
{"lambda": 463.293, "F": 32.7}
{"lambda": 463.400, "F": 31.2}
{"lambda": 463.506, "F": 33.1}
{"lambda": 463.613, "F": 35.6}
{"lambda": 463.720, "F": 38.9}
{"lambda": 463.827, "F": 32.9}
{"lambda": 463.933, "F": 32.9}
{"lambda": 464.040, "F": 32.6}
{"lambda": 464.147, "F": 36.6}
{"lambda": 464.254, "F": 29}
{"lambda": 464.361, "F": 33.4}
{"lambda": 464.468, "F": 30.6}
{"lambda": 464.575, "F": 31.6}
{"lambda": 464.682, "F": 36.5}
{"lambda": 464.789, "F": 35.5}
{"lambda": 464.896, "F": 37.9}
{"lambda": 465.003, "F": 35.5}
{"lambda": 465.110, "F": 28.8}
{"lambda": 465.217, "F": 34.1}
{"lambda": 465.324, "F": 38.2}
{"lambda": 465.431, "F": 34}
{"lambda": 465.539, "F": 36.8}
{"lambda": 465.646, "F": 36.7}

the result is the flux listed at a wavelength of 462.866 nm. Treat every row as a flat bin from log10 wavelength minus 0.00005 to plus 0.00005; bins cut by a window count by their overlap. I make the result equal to 32.6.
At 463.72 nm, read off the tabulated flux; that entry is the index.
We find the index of 38.9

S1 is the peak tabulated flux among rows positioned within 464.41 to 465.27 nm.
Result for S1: 37.9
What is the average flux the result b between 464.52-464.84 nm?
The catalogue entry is 34.5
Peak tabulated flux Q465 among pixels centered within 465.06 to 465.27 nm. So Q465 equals 34.1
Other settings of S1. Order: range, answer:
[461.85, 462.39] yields 36.7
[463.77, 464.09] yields 32.9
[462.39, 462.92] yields 37.2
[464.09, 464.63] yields 36.6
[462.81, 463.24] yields 36.9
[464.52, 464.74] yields 36.5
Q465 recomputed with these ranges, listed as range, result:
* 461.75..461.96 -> 37.6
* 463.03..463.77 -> 38.9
